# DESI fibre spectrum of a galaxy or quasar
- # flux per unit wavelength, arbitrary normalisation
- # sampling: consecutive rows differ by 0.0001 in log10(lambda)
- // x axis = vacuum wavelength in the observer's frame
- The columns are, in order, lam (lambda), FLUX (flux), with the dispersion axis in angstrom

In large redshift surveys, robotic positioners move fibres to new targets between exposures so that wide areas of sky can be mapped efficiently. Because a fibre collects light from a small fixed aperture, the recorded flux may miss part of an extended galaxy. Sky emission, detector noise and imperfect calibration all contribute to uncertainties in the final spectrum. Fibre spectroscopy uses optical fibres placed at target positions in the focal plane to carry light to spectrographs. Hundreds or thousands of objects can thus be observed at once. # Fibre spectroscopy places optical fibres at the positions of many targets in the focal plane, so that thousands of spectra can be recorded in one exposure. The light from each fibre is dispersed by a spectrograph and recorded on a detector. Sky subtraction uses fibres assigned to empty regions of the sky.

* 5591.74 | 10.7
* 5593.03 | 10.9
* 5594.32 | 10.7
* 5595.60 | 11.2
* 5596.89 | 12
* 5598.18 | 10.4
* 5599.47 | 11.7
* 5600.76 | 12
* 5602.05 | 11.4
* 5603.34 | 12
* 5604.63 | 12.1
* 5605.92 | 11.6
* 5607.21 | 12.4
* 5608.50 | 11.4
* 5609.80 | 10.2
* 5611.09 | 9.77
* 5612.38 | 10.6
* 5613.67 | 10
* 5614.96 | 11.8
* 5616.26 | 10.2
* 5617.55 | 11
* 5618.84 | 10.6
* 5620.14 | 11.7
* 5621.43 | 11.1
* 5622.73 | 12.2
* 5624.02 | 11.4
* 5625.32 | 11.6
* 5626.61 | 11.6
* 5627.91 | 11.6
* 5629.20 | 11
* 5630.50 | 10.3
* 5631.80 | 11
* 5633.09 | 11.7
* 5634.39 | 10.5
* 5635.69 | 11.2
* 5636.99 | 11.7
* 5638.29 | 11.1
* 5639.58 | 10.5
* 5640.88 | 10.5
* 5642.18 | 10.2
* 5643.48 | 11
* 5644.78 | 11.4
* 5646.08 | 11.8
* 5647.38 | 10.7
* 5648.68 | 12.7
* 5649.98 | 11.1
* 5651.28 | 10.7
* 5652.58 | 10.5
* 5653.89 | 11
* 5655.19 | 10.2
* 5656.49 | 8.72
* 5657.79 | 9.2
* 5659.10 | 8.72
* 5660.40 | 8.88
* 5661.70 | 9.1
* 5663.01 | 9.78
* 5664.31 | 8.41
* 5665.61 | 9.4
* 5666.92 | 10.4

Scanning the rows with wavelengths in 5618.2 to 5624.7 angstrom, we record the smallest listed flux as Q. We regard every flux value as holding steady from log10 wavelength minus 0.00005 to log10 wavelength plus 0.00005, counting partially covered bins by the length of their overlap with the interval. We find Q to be 10.6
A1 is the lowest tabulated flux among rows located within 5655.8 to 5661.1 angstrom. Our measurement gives 8.72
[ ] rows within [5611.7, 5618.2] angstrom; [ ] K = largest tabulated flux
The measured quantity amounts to 11.8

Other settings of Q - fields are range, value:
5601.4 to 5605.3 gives 11.4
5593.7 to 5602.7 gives 10.4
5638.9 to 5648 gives 10.2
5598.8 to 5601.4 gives 11.7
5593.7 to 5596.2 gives 10.7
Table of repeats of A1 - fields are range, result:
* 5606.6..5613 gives 9.77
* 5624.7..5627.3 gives 11.6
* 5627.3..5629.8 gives 11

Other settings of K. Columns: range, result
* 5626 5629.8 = 11.6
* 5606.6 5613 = 12.4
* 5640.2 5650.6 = 12.7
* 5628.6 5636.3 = 11.7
